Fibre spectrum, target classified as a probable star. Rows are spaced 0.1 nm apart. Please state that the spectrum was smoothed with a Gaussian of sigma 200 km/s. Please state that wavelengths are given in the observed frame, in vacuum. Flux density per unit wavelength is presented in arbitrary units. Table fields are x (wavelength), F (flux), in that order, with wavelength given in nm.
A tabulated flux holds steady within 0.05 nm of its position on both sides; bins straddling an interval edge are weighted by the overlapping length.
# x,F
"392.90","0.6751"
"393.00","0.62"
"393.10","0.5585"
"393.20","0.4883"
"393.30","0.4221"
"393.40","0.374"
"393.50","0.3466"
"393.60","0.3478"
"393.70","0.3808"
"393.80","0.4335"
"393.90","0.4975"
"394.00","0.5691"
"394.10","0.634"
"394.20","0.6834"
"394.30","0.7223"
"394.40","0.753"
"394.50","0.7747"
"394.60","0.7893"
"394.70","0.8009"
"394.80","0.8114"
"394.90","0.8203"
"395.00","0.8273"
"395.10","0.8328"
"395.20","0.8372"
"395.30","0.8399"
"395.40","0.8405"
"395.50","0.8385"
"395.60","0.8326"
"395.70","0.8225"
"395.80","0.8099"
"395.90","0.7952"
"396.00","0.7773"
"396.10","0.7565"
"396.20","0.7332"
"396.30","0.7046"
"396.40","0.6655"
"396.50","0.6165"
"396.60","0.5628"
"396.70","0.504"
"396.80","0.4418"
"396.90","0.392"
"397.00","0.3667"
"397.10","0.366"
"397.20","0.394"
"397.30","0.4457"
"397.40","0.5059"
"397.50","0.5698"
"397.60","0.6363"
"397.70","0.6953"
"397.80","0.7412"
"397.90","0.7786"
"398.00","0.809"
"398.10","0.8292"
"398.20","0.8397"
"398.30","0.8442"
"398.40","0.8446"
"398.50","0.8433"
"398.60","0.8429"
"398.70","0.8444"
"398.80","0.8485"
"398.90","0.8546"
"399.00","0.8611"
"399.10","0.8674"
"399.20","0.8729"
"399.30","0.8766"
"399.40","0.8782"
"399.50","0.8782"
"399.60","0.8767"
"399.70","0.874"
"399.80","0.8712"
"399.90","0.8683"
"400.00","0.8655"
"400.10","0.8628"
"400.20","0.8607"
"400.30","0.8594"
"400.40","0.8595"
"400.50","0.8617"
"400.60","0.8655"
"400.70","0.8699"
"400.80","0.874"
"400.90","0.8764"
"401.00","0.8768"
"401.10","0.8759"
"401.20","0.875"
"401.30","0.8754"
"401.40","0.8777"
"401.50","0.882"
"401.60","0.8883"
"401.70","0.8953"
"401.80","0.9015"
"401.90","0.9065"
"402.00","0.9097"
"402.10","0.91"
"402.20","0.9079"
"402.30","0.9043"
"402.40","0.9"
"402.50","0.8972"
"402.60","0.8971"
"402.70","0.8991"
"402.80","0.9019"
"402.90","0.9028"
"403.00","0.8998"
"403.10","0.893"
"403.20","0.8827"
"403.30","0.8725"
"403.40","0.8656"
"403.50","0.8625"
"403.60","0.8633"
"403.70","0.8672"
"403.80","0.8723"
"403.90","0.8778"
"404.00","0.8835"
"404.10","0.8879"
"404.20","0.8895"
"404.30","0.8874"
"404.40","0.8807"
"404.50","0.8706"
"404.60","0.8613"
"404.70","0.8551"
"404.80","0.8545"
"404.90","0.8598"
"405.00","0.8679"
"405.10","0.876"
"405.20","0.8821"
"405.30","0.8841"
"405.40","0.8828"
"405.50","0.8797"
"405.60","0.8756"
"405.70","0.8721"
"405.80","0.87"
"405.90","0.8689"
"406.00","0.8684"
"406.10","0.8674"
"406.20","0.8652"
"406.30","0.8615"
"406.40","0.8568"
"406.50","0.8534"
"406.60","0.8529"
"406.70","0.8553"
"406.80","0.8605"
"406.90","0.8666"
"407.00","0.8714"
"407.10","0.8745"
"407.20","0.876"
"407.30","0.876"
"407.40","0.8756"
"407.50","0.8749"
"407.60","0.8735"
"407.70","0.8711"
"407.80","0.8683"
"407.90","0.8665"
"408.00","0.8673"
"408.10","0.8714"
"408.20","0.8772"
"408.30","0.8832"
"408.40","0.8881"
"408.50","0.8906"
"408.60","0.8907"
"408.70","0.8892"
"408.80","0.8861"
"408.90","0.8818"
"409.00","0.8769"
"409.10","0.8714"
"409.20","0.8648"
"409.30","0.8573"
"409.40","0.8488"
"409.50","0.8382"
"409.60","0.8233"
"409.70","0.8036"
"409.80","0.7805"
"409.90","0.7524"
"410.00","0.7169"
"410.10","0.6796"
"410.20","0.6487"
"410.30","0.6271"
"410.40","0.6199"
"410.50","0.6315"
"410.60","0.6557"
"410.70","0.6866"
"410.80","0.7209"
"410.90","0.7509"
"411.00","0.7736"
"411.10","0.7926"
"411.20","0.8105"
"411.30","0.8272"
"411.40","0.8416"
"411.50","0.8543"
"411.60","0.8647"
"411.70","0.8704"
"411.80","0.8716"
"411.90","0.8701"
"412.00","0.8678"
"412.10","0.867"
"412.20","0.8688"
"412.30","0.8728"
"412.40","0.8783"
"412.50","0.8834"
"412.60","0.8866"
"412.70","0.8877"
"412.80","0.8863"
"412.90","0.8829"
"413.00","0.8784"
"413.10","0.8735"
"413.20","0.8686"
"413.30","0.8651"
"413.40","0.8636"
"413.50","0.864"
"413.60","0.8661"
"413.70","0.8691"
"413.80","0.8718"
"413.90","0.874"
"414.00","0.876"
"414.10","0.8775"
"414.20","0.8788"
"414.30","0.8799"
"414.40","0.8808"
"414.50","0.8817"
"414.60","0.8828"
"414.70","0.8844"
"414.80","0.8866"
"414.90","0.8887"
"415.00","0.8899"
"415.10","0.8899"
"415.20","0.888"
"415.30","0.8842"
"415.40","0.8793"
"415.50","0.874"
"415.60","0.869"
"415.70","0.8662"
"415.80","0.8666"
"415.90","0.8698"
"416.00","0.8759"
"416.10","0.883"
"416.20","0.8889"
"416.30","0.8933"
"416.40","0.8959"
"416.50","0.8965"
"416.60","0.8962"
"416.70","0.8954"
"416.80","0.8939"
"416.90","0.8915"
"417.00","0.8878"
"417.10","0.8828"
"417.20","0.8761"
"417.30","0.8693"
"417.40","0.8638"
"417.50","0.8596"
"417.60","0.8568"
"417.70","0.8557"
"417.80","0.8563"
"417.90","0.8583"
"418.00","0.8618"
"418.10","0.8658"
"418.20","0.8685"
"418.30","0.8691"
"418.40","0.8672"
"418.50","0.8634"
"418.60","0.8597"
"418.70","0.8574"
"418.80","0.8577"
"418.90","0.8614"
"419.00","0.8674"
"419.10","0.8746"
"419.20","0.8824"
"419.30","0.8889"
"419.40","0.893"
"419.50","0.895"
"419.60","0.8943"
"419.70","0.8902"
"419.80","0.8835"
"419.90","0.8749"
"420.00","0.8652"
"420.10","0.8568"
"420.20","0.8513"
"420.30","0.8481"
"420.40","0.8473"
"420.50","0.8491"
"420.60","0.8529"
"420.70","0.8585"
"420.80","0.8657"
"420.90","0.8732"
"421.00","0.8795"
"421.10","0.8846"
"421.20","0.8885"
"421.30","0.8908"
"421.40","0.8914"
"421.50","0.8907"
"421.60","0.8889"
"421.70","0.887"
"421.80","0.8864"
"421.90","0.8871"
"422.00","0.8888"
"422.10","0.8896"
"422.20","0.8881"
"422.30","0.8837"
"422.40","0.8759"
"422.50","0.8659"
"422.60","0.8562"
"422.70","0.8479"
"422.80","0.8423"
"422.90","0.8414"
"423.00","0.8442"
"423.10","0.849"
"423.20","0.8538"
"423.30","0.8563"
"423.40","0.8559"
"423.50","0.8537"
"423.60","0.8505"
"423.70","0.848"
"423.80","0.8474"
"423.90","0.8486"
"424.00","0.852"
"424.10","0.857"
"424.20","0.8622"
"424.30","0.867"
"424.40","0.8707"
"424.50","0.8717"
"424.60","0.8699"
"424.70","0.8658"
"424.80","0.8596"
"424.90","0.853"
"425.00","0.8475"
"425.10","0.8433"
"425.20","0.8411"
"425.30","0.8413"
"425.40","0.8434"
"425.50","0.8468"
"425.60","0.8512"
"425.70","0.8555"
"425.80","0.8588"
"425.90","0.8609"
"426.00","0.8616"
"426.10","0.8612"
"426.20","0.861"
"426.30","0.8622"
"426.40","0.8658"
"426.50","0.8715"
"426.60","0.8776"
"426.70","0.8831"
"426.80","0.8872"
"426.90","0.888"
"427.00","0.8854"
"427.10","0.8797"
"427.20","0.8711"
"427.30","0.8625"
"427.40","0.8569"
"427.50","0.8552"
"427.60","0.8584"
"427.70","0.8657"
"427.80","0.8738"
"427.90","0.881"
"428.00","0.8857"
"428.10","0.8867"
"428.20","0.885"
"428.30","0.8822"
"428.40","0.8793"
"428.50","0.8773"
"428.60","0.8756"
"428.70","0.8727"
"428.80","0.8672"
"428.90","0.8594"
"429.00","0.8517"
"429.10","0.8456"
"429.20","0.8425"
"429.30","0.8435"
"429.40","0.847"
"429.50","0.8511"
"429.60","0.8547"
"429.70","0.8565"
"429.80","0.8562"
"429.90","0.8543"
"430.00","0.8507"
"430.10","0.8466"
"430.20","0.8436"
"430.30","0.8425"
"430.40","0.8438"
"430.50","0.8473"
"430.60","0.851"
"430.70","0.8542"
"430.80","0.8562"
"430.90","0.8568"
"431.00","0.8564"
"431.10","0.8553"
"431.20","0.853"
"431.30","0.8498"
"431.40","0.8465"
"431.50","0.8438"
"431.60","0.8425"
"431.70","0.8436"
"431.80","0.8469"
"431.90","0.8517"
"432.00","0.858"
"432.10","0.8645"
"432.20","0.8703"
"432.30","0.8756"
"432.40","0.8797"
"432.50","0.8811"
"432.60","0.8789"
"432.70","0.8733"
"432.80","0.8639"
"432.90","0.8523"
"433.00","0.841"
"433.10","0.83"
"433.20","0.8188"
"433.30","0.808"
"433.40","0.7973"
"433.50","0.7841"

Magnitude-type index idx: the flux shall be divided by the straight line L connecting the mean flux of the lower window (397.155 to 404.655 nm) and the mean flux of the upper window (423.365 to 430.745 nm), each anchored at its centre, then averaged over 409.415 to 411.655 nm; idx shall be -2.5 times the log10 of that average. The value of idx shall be 0.13 mag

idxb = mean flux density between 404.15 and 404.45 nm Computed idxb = 0.886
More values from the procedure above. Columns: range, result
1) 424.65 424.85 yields 0.863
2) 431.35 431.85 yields 0.845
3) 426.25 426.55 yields 0.866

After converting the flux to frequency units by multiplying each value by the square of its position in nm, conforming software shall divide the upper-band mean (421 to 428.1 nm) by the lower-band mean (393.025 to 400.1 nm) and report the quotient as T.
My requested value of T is 1.4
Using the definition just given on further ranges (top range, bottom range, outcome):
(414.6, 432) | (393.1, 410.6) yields 1.20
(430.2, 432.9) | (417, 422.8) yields 1.04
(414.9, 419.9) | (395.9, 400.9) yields 1.29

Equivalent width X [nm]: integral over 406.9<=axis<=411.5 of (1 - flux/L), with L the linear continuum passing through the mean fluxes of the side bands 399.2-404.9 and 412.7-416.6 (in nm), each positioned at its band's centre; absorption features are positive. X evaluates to 0.33 nm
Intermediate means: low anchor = 0.88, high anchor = 0.879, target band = 0.816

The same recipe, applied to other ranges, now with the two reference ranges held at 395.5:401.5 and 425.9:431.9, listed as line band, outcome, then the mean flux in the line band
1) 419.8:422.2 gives -0.11 nm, 0.874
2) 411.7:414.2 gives -0.19 nm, 0.874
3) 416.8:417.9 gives -0.06 nm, 0.871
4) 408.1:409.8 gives -0.14 nm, 0.865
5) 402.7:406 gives -0.39 nm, 0.877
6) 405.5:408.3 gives -0.27 nm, 0.869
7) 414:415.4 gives -0.12 nm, 0.884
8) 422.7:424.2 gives -0.01 nm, 0.85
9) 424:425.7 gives -0.01 nm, 0.856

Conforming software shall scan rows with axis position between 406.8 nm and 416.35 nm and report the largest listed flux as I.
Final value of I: 0.8933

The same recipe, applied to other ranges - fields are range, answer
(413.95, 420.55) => 0.8965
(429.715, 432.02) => 0.858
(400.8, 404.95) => 0.91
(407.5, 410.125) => 0.8907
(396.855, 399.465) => 0.8782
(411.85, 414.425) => 0.8877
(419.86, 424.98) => 0.8914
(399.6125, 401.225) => 0.8768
